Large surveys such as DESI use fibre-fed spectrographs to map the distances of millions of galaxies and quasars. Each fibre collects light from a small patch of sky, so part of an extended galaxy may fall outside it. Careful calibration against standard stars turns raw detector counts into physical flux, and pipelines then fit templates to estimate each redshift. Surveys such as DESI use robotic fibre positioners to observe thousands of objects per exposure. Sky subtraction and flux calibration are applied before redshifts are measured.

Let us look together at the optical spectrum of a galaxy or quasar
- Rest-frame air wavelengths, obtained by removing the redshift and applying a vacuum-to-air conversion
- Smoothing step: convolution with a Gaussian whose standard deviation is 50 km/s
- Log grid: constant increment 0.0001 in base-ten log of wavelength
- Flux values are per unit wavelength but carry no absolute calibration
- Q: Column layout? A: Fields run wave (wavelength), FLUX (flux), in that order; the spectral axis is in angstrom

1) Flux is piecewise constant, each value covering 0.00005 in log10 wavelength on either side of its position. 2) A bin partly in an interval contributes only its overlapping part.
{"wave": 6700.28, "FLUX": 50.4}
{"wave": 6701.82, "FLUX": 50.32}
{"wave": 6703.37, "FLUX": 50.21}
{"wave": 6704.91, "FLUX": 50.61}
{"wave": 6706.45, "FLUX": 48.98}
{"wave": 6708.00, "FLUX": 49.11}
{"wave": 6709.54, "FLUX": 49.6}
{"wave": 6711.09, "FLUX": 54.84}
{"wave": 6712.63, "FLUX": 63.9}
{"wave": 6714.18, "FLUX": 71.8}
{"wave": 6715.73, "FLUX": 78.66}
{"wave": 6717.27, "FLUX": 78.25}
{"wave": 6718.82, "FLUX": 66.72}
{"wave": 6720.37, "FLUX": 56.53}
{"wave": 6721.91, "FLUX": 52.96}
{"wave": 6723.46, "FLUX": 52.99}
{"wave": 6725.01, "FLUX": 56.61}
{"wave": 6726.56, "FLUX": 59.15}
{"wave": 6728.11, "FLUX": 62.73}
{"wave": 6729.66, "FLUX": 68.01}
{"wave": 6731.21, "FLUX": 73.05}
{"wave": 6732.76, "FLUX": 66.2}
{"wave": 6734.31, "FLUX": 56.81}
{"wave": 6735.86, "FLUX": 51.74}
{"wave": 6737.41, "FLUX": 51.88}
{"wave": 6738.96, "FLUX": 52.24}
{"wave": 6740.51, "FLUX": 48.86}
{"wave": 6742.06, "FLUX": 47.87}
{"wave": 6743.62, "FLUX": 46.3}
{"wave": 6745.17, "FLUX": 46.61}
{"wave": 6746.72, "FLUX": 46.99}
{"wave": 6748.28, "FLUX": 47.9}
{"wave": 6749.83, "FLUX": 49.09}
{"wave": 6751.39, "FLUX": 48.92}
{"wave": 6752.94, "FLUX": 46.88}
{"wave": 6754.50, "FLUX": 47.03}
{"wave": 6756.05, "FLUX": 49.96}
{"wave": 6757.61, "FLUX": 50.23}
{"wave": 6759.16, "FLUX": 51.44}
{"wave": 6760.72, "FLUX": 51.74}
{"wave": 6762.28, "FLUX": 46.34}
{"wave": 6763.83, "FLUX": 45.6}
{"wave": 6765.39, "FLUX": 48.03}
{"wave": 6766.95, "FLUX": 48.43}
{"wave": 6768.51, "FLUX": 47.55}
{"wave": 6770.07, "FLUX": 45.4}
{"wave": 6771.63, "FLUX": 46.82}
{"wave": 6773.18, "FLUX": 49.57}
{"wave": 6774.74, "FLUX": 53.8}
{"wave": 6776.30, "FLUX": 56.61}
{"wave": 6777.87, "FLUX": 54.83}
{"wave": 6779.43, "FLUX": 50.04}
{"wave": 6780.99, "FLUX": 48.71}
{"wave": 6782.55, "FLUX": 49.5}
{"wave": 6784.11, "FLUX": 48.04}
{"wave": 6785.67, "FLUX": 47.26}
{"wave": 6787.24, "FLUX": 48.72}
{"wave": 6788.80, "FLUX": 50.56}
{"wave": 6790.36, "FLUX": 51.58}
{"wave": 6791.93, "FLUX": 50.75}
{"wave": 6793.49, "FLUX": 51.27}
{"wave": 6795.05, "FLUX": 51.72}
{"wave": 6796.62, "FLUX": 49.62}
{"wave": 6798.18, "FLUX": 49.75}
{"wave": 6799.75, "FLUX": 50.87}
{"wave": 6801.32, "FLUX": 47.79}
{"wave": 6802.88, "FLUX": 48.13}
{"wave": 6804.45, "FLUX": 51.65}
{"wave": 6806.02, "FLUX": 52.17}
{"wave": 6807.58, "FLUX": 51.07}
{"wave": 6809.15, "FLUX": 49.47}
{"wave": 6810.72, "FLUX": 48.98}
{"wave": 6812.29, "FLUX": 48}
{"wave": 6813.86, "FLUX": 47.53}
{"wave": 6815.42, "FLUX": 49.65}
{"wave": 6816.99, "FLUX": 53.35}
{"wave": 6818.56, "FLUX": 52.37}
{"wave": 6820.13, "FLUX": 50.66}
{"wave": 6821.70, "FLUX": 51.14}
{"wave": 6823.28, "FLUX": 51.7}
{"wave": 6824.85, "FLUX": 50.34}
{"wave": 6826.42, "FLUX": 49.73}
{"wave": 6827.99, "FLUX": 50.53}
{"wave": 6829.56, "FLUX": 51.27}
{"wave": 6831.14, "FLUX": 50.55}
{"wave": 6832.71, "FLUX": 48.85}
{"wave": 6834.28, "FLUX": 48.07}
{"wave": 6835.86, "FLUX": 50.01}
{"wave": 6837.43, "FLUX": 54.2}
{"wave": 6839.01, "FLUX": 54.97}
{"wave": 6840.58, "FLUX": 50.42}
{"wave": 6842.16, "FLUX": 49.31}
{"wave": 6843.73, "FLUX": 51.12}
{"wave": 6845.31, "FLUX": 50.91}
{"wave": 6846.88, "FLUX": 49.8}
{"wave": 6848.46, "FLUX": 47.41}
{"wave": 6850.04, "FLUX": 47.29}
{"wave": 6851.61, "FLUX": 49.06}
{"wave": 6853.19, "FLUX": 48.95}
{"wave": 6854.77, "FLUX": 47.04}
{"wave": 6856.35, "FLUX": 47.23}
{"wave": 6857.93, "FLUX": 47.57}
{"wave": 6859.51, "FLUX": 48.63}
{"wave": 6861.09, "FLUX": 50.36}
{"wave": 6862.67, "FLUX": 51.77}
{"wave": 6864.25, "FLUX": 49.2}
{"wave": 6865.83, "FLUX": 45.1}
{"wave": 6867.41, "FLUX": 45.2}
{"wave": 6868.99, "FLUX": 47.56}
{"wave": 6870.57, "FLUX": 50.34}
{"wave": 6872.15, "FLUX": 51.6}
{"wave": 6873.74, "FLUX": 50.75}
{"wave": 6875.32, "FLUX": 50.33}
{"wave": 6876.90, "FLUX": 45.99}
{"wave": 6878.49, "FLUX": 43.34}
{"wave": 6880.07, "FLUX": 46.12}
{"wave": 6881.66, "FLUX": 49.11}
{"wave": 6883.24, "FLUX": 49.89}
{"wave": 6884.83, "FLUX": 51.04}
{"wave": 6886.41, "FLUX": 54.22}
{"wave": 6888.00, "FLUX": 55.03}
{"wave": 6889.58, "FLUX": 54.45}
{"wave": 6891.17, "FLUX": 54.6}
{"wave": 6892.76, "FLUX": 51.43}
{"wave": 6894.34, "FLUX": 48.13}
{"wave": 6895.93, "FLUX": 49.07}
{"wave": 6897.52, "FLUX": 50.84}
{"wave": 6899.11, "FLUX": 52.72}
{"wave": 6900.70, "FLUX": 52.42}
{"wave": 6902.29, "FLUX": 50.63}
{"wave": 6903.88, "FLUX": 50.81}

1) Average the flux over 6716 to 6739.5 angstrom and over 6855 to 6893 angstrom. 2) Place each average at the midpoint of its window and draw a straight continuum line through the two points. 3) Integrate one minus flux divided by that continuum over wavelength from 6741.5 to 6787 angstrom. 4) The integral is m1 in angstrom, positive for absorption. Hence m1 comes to 7.2 angstrom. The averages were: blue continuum 60.9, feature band 48.9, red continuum 49.6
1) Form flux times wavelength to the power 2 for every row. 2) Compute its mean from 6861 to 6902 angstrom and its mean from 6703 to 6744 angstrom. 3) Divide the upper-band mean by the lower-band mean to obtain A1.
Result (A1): 0.90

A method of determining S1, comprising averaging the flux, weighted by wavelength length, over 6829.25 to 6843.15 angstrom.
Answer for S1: 50.8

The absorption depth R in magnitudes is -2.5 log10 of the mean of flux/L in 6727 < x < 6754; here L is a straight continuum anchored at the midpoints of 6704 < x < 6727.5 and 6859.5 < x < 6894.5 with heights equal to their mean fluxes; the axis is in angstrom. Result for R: 0.08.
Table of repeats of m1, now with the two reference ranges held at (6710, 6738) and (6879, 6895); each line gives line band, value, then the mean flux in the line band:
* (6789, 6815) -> 3.20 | 50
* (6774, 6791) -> 2.18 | 50.9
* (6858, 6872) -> 1.11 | 48.6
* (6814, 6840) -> 2.04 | 51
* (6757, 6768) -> 2.01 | 48.8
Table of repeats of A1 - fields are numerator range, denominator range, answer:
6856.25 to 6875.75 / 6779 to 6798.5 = 1.00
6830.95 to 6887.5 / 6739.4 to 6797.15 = 1.03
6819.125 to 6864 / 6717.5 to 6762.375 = 0.95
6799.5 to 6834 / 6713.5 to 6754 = 0.90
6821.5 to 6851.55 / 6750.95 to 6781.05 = 1.04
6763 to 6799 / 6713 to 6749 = 0.87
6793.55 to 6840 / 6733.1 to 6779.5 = 1.04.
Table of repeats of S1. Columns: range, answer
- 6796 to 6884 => 49.5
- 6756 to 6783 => 49.7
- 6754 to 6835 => 49.9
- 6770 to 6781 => 51.2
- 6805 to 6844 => 50.6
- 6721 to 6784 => 51.9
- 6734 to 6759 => 49.3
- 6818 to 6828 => 50.9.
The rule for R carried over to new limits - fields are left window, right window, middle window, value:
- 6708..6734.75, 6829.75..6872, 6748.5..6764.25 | 0.21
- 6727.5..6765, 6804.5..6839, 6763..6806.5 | 0.03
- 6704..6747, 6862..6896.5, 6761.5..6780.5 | 0.12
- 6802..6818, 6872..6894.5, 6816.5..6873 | 0.01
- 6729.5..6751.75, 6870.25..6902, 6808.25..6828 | 0.03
